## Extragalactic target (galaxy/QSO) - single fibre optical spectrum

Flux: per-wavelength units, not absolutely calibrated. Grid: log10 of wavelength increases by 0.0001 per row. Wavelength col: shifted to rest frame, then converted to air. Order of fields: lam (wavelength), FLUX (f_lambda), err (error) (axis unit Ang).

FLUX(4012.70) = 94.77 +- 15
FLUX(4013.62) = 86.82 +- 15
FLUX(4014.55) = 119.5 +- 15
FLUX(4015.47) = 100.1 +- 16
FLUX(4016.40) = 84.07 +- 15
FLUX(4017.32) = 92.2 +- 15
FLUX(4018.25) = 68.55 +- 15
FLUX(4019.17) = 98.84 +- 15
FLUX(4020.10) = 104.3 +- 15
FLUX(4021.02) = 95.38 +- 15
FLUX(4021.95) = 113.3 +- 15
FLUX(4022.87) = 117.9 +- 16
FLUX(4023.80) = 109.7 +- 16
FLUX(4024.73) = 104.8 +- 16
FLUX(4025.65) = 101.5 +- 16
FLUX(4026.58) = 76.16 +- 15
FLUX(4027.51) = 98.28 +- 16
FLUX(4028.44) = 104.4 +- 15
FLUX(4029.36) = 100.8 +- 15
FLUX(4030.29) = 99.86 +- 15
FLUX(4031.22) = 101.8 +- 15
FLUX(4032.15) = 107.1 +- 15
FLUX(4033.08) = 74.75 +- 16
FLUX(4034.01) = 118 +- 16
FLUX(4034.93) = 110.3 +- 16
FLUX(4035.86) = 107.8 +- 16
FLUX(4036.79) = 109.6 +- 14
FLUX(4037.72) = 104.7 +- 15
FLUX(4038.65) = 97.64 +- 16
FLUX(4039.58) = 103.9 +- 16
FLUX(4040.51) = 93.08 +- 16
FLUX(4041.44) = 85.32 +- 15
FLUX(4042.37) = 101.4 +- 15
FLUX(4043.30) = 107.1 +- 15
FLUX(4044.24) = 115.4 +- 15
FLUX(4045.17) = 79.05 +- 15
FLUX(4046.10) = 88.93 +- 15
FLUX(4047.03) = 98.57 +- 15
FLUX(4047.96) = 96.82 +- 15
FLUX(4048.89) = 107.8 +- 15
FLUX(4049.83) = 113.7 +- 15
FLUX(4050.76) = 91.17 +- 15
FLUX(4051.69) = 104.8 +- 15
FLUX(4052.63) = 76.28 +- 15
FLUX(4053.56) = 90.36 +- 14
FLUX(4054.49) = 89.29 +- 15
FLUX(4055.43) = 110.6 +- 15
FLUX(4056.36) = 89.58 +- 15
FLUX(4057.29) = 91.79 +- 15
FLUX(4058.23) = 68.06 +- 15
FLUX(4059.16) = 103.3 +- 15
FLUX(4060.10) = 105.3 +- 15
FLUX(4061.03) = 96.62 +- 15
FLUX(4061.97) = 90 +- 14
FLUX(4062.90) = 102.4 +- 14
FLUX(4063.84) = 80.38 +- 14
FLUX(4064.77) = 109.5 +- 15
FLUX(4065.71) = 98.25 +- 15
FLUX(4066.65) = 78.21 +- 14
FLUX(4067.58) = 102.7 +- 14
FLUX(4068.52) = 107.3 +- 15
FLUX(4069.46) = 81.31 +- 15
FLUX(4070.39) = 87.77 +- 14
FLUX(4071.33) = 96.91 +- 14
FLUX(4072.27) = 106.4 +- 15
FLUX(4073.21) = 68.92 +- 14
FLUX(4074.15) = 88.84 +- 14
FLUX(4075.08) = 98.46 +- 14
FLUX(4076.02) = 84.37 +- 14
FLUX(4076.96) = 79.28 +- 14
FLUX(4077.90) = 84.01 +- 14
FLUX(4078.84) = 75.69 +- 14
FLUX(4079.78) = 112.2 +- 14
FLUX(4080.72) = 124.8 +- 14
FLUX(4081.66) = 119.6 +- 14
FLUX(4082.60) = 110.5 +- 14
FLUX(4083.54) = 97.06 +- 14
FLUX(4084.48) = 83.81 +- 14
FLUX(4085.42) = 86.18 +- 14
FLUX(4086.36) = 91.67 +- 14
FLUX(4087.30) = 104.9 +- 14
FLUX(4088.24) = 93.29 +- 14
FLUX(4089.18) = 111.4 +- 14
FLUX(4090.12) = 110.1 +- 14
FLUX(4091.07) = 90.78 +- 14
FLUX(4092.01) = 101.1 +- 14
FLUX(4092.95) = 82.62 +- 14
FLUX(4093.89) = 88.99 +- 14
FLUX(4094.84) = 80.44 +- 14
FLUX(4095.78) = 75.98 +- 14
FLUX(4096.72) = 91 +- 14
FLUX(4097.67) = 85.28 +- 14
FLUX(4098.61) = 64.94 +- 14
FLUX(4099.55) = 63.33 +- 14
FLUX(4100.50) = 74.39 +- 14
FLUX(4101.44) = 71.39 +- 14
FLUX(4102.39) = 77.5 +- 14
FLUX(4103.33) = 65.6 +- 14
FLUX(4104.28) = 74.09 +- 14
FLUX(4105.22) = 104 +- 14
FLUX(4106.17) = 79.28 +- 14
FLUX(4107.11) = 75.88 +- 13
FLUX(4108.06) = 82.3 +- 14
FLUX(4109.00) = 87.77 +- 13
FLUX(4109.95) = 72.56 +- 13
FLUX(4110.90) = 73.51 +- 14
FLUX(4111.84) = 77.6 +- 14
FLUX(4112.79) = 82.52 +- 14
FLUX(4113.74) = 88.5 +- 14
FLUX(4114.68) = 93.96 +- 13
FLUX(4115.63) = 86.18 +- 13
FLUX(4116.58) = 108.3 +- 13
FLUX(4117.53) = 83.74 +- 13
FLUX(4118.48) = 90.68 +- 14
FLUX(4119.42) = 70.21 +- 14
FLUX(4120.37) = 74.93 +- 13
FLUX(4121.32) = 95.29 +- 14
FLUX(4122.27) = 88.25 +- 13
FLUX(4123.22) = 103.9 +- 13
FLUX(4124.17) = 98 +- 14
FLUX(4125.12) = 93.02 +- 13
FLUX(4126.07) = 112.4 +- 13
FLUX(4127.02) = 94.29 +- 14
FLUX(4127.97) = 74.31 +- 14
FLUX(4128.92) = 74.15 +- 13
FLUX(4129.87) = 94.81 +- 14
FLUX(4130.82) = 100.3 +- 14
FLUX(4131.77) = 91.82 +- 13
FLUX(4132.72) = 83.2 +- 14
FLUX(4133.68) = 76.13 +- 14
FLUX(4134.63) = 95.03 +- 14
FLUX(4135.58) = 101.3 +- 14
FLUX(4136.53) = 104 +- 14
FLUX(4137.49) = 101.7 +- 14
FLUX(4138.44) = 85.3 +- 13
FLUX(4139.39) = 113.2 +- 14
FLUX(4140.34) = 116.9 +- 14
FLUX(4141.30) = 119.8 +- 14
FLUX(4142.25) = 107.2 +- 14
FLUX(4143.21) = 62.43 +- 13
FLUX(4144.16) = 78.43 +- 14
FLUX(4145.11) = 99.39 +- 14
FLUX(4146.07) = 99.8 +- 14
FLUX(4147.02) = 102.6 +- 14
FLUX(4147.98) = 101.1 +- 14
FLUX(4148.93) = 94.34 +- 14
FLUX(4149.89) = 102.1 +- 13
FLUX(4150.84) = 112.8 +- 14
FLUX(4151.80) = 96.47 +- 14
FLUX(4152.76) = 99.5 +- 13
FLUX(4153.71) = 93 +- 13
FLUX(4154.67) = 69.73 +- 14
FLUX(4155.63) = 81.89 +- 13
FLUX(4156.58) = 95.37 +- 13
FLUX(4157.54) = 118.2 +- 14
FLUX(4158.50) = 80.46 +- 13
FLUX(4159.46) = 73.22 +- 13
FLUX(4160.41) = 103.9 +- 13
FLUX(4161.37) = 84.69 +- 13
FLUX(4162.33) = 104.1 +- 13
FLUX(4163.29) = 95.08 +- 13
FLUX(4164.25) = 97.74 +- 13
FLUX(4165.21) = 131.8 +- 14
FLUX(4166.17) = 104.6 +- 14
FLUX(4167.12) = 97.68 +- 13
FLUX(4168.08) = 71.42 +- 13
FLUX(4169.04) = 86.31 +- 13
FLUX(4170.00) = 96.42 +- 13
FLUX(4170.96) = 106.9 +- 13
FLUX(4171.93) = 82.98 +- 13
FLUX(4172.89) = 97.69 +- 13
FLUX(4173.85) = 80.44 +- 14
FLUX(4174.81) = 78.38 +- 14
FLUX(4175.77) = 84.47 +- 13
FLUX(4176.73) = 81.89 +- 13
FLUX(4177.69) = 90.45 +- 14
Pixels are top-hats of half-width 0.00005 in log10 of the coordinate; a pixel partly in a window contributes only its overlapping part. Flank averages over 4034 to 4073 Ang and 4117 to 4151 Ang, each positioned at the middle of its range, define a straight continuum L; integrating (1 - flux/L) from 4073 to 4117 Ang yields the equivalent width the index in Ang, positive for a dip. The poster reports 3.60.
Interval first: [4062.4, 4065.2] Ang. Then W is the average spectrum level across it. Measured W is 97.4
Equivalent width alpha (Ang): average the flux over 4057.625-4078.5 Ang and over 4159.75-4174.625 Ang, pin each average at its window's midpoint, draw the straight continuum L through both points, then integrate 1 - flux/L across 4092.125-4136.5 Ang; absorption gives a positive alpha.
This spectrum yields 3.9 Ang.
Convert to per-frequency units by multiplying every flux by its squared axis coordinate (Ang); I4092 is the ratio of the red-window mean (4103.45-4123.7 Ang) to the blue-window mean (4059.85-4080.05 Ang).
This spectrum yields 0.94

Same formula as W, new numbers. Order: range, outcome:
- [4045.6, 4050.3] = 101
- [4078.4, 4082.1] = 108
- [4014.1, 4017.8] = 98.8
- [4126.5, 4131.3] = 87.9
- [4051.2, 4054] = 90.5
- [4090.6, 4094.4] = 90.8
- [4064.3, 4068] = 97.2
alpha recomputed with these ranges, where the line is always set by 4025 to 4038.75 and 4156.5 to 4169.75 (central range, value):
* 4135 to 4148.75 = -0.4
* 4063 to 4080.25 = 1.4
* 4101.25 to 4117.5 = 2.6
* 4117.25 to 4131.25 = 1.1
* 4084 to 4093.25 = 0.3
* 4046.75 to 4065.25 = 0.8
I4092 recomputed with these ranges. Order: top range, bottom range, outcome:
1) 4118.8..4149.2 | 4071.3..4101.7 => 1.06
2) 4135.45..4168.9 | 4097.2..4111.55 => 1.29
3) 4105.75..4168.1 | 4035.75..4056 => 0.98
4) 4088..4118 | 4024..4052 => 0.87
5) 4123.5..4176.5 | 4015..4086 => 1.02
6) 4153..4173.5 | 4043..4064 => 1.04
